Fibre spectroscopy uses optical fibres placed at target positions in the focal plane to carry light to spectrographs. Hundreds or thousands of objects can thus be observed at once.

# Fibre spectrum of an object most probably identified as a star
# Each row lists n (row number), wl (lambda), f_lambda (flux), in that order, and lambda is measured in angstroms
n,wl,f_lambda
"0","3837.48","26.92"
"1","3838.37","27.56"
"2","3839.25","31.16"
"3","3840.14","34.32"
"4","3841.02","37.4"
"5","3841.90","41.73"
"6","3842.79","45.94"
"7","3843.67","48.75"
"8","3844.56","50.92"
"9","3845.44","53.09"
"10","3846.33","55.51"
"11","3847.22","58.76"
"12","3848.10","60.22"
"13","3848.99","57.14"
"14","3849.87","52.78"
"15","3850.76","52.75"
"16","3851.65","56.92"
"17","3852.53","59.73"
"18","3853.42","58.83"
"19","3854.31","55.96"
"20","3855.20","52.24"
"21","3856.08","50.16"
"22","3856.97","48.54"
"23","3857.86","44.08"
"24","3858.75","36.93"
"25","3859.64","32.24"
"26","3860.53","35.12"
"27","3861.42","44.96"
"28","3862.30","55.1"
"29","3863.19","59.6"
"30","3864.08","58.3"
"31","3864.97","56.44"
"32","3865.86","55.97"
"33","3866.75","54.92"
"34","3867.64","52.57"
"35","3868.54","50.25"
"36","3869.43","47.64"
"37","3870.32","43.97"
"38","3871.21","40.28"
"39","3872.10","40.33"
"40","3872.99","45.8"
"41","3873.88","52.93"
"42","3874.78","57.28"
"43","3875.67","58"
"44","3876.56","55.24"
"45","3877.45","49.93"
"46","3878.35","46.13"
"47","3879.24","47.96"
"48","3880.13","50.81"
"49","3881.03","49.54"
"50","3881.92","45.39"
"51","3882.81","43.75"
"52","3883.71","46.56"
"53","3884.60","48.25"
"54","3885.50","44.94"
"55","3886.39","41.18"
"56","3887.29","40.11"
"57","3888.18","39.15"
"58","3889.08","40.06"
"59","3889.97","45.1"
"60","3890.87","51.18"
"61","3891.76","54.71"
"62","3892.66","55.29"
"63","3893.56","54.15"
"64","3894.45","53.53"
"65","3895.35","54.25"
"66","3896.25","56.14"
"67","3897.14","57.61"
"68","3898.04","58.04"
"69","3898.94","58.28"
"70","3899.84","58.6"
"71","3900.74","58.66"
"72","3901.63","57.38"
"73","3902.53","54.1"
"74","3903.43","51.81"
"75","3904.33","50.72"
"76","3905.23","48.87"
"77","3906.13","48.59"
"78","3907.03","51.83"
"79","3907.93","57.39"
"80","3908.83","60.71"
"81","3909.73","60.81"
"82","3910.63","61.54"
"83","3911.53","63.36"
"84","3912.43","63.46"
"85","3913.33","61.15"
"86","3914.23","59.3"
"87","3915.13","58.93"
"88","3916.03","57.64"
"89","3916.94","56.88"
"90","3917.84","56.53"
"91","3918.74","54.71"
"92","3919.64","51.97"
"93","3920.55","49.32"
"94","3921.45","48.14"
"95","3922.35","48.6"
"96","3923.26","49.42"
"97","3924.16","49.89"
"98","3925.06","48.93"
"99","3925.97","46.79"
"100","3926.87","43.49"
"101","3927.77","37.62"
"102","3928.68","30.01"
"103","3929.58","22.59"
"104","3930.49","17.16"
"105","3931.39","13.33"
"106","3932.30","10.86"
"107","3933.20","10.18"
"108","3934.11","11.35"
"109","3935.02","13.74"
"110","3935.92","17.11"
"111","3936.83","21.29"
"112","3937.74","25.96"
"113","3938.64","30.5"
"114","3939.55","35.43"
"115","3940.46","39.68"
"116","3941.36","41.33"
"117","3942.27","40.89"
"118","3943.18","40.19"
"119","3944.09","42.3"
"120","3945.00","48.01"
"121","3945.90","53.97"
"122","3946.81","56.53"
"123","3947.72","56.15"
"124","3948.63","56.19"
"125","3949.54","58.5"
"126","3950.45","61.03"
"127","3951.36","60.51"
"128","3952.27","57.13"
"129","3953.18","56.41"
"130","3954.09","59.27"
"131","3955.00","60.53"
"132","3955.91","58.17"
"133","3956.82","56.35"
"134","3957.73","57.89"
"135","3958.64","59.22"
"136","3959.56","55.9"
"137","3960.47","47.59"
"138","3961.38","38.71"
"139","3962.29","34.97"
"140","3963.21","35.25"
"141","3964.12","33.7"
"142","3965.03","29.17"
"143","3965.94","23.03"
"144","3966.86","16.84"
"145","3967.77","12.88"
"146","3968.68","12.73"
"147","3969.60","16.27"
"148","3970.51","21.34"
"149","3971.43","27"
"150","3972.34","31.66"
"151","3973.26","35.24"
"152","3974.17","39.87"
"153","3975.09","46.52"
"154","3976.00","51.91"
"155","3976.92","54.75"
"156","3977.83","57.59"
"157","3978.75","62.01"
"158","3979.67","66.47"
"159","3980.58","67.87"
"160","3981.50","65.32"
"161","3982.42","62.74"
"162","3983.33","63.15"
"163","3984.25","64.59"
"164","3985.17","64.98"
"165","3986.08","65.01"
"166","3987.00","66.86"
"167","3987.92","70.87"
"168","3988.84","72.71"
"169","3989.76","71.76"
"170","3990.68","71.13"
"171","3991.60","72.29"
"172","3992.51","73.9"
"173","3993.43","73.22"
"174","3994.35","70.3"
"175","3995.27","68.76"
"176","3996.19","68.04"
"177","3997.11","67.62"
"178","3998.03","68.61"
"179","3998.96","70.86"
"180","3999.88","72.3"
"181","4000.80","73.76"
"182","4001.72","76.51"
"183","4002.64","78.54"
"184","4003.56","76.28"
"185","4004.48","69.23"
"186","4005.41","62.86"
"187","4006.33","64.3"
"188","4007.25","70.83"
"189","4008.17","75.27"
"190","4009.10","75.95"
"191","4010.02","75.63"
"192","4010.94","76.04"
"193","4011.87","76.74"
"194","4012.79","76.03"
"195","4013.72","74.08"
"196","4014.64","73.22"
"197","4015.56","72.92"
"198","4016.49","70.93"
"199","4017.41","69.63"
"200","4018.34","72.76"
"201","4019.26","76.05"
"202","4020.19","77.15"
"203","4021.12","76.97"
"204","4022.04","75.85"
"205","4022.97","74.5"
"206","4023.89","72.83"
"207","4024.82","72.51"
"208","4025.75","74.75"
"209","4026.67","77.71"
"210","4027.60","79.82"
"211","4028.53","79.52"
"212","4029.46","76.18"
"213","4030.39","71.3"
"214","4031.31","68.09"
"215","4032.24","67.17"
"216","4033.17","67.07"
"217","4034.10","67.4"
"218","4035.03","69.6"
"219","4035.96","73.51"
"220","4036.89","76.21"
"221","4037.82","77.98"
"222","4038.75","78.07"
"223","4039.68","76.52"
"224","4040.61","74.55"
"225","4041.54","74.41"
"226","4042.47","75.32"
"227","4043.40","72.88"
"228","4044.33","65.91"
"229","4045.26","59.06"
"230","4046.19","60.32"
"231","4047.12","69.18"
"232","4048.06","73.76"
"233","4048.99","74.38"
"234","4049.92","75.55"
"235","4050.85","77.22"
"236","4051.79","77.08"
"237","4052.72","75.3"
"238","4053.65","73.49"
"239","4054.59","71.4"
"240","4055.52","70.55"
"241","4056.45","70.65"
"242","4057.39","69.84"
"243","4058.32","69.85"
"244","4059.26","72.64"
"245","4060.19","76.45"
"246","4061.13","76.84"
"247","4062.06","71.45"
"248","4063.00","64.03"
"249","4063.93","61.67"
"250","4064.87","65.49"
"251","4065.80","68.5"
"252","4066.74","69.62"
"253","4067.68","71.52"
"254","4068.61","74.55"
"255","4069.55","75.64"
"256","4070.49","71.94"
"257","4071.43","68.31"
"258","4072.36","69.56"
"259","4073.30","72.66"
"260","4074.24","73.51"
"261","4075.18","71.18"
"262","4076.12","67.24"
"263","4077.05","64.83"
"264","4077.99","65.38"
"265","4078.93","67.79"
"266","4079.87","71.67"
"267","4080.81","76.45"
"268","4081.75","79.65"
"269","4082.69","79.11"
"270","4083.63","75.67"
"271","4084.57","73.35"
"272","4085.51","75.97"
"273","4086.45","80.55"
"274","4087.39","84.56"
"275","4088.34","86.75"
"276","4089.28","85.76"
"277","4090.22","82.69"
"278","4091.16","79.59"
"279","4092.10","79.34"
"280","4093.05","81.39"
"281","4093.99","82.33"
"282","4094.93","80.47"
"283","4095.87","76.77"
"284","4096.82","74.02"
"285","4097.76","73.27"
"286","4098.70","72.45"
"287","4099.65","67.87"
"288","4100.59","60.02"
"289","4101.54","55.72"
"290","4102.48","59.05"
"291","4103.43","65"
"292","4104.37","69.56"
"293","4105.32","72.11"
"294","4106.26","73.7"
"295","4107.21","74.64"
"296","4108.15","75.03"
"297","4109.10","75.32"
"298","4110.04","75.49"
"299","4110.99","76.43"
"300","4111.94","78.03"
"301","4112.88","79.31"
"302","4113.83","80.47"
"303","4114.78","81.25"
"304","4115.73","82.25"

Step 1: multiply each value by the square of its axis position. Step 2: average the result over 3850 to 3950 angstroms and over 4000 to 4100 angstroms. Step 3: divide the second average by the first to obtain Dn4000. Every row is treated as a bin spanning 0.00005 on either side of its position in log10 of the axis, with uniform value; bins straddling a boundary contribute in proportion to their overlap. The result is 1.67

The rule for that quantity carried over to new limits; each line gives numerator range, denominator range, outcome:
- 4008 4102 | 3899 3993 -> 1.62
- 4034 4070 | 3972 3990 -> 1.26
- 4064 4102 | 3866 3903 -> 1.62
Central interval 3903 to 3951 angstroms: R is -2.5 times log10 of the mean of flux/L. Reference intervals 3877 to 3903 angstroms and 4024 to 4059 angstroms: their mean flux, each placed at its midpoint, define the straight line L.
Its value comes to 0.24 mag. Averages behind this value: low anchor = 50.4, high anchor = 72.5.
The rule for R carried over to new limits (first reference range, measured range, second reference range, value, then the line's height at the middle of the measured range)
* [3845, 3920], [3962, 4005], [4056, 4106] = 0.14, 62.6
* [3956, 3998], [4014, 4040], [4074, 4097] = -0.17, 63.4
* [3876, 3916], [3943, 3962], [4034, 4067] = 0.10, 59.6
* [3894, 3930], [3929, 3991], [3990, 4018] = 0.40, 63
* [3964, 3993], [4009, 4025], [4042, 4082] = -0.24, 59.6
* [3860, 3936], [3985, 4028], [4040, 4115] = -0.15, 63.1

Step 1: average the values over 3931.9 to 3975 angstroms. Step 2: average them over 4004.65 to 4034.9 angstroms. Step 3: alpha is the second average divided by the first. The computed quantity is 1.89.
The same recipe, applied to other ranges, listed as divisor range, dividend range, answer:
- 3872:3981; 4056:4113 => 1.59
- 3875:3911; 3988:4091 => 1.41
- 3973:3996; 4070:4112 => 1.16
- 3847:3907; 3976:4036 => 1.39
